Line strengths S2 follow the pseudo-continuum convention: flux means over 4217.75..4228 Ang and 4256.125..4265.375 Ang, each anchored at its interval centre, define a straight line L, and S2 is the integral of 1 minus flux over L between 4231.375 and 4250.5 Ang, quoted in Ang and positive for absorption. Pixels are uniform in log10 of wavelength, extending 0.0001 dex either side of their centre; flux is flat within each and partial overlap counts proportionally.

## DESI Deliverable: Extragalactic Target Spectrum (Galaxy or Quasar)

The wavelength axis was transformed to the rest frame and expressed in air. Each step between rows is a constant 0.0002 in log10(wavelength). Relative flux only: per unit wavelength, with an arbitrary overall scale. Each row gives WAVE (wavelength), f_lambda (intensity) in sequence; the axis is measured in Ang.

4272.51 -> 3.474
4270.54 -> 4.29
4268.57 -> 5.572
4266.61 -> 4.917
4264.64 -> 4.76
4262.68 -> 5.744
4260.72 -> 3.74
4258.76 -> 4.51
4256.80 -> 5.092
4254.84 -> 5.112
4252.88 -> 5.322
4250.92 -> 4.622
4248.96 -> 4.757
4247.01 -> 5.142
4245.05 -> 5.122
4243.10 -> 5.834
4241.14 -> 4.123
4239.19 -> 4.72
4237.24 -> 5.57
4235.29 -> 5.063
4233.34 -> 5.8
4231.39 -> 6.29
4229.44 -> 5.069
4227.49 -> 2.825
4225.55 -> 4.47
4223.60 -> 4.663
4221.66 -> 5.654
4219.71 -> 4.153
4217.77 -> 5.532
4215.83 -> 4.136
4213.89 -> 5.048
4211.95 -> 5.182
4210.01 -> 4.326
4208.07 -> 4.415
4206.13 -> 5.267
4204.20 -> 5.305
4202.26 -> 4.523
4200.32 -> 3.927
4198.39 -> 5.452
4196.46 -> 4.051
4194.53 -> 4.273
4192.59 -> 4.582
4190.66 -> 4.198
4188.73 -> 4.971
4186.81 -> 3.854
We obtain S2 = -2.2 Ang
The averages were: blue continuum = 4.54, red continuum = 4.76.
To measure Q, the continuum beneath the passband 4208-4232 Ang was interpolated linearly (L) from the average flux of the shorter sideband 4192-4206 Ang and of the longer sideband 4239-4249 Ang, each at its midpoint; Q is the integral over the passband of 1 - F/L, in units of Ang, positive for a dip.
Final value 0.27 Ang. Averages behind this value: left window 4.63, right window 4.99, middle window 4.74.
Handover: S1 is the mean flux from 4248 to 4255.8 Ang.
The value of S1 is 4.95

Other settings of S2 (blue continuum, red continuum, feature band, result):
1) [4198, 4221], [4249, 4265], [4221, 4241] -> -0.6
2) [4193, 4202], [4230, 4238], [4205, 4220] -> 0.4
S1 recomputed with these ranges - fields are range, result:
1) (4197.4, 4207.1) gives 4.89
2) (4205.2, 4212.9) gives 4.79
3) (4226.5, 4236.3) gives 5.01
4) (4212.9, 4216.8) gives 4.6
